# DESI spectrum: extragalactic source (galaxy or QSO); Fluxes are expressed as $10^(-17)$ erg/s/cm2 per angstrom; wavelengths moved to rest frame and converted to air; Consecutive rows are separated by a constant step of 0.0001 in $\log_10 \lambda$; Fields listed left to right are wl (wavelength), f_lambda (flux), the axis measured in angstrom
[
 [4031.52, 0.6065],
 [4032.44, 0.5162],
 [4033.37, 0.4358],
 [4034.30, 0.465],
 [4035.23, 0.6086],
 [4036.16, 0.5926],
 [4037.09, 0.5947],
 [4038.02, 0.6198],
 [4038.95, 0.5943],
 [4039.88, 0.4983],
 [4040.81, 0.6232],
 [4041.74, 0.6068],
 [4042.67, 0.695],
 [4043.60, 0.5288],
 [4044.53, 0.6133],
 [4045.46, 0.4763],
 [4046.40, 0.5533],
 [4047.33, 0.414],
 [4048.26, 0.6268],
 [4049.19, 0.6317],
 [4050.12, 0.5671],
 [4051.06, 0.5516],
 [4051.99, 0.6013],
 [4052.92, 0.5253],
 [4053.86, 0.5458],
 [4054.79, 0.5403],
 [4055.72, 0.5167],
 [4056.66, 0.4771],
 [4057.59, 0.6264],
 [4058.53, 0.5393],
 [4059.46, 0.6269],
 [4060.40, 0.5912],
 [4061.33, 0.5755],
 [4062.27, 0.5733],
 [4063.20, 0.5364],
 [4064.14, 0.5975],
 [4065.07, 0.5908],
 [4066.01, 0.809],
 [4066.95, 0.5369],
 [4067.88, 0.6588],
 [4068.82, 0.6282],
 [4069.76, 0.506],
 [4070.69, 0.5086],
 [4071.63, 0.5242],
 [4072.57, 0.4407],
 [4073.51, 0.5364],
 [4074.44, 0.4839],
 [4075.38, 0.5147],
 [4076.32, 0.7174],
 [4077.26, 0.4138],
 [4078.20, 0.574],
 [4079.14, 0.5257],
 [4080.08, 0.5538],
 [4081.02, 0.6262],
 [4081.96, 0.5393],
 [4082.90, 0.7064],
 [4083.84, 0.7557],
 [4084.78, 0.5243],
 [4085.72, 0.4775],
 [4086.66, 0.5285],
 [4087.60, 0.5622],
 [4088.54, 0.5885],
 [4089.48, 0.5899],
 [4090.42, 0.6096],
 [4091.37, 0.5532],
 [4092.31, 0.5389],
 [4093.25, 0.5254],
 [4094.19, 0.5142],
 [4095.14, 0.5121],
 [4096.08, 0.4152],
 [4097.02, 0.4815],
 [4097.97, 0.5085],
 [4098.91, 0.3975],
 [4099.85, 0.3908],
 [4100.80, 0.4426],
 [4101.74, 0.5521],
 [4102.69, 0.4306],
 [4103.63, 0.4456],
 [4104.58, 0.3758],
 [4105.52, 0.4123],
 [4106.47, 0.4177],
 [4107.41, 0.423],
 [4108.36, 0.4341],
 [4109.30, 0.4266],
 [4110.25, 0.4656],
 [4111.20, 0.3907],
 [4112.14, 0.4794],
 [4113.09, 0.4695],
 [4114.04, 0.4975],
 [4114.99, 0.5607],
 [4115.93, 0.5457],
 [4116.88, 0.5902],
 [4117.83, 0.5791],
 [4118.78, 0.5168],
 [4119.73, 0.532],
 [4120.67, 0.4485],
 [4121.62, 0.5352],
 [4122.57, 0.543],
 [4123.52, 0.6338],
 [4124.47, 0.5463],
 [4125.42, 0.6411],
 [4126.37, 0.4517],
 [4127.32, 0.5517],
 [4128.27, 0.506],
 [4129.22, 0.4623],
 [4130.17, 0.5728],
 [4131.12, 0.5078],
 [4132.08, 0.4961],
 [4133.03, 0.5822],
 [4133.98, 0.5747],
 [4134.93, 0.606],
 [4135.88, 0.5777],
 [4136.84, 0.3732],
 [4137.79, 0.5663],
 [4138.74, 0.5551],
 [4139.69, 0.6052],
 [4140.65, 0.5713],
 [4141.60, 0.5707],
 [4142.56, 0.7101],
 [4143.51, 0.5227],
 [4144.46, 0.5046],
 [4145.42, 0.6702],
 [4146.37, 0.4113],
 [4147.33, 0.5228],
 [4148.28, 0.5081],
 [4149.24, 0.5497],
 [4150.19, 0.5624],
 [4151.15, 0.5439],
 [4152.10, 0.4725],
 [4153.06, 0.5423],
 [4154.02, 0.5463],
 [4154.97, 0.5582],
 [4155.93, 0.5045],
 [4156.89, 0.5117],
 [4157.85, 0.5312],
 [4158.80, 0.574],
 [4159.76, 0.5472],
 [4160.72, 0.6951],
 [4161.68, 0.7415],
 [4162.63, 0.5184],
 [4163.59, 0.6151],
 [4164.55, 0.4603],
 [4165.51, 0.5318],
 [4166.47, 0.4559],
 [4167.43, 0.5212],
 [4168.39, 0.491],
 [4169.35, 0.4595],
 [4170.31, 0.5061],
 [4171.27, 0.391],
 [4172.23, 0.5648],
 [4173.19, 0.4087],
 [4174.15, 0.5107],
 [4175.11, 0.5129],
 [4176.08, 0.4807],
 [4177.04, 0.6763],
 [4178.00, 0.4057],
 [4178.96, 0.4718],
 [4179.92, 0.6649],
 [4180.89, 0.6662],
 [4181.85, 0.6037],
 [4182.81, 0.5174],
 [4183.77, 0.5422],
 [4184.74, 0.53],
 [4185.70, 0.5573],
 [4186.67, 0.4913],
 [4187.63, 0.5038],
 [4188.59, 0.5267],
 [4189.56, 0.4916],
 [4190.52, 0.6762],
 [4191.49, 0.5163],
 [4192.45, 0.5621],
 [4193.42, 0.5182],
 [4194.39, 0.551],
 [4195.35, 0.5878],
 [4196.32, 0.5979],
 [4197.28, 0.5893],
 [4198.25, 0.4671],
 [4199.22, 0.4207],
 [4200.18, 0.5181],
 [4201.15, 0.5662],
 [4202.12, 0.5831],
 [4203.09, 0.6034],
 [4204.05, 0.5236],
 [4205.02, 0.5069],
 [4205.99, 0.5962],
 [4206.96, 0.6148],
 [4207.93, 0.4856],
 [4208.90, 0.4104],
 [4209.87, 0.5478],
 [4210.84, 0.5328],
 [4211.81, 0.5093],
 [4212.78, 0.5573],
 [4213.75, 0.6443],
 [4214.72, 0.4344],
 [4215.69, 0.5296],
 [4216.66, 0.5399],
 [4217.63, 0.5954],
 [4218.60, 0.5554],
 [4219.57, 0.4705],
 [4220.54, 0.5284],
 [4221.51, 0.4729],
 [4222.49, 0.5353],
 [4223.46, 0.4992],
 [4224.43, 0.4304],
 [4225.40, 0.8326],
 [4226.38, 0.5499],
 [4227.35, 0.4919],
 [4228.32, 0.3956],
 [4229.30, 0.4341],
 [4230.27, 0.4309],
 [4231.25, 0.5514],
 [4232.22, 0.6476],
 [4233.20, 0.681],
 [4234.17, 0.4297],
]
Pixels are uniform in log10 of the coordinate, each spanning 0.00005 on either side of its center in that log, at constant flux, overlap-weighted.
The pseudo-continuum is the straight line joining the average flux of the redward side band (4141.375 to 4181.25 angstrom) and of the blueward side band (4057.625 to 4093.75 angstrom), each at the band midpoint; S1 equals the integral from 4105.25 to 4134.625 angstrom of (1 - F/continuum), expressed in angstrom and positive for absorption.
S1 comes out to 2.3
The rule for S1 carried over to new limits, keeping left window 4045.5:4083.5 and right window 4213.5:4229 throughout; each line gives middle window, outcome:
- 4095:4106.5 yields 2.33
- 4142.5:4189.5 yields 0.56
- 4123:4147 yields -0.09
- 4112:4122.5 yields 0.52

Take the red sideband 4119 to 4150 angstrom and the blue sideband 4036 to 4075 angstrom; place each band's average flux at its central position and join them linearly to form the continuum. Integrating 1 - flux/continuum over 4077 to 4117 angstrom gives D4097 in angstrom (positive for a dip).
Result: 3.6 angstrom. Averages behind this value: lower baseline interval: 0.568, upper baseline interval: 0.544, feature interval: 0.506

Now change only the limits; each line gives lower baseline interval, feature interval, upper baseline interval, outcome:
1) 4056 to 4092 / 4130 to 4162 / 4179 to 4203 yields 0.3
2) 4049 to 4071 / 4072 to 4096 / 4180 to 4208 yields 0.8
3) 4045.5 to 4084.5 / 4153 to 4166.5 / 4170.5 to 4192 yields -0.5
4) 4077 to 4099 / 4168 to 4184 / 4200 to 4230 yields 0.4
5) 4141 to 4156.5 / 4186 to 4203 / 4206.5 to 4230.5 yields -0.4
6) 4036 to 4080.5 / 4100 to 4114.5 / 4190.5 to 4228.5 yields 3.0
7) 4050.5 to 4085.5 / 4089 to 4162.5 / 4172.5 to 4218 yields 4.3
